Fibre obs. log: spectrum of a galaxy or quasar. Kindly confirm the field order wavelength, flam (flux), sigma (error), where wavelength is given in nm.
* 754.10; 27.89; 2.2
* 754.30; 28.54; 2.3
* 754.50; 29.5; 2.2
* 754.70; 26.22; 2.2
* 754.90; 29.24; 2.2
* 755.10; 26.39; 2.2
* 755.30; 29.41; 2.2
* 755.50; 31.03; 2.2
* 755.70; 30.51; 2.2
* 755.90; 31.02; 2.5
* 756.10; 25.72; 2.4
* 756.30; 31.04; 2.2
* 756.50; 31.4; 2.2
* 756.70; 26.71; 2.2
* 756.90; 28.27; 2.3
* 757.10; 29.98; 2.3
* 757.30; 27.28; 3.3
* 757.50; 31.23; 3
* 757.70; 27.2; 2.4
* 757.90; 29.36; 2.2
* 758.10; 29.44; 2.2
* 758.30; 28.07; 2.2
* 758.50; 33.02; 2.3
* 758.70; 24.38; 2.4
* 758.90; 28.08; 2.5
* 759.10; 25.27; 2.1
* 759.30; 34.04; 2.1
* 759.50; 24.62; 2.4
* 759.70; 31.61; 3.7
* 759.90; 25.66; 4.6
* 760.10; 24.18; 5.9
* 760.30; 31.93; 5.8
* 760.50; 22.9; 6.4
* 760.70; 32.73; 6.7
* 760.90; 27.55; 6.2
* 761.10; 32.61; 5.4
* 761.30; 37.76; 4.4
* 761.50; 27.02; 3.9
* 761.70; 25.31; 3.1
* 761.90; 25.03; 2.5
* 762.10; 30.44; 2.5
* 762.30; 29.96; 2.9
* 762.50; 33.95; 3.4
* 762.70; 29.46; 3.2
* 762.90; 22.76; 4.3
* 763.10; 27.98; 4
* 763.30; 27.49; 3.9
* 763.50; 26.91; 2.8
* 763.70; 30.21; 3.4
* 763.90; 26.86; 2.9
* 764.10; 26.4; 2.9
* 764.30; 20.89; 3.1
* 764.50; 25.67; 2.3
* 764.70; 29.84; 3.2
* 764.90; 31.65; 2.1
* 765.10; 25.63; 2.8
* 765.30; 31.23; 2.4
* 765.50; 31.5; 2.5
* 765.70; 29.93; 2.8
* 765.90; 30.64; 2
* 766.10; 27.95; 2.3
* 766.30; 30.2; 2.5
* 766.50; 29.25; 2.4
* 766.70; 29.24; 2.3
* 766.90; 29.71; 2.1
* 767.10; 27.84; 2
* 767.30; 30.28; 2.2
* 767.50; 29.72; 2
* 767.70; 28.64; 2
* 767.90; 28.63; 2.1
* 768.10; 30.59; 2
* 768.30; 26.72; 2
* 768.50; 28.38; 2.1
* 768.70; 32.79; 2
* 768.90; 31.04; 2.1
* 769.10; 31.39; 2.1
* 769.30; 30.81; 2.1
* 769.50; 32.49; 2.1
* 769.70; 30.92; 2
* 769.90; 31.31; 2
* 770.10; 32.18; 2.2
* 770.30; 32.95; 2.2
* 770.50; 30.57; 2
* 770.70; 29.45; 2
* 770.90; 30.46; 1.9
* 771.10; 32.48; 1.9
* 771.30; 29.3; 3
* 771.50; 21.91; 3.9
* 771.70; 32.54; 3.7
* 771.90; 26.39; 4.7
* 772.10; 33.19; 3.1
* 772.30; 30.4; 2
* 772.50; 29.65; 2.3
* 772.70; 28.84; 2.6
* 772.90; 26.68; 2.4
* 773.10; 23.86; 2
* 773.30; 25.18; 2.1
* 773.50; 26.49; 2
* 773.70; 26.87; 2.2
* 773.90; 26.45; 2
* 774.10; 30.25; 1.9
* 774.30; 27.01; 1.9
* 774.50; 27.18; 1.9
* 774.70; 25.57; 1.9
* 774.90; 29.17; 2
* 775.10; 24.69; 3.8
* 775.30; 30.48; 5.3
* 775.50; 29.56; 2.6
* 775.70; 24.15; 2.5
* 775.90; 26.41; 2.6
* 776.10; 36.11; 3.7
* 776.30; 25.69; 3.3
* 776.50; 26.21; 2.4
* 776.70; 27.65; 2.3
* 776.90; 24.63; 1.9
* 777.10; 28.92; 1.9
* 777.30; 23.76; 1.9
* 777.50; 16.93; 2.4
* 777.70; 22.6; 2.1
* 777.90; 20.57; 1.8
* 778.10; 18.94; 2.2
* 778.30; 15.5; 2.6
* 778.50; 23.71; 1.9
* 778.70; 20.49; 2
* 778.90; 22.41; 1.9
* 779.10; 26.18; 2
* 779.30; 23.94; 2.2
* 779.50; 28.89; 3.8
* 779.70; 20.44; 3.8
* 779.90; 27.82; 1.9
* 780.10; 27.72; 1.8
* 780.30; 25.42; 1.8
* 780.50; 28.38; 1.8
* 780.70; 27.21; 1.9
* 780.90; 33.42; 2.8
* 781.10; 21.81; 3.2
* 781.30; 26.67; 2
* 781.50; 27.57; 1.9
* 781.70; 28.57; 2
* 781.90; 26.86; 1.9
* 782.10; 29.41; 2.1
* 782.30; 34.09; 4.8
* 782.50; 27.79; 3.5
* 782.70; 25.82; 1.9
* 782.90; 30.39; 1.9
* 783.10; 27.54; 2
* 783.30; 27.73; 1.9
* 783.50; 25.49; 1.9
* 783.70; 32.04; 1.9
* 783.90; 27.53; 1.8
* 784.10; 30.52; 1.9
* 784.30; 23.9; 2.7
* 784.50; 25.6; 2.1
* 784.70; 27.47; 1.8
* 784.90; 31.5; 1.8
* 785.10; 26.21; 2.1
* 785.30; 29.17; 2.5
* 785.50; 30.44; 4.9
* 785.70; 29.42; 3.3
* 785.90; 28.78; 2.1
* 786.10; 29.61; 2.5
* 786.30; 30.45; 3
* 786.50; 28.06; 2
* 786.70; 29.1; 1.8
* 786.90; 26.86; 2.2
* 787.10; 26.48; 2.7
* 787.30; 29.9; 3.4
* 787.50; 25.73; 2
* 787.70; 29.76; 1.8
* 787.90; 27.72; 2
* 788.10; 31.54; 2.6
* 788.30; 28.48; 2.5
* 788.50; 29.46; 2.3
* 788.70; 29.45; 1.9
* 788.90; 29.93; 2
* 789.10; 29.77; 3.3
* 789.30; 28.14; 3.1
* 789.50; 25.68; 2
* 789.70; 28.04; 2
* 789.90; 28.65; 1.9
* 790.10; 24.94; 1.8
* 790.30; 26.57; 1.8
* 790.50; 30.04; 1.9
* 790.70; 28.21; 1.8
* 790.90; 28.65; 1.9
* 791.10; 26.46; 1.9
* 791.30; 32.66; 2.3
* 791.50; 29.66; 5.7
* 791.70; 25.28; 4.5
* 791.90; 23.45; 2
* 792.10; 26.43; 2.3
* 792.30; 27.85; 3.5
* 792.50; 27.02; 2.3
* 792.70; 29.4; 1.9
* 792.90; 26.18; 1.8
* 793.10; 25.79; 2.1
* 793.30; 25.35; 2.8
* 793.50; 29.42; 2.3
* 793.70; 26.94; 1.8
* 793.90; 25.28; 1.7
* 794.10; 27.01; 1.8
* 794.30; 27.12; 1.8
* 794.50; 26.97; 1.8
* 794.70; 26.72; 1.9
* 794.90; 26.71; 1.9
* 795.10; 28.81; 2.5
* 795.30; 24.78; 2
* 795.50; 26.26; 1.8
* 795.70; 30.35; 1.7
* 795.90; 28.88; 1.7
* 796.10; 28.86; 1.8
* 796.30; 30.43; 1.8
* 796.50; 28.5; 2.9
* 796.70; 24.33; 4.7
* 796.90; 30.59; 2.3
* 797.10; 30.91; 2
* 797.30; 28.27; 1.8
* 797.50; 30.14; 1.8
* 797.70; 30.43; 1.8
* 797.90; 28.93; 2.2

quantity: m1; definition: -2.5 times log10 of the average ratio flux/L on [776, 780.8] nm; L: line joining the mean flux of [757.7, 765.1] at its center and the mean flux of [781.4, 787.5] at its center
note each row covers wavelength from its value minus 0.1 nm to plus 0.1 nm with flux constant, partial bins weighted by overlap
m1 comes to 0.16 mag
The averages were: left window 28.3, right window 28.4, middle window 24.6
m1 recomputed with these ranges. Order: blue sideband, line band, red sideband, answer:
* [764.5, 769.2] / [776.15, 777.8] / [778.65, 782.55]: 0.110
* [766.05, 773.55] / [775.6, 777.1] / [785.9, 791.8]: 0.068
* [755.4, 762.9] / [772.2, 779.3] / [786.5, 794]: 0.109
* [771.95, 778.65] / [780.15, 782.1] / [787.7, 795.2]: -0.029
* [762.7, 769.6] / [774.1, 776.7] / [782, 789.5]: 0.038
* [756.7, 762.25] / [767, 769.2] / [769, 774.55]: -0.022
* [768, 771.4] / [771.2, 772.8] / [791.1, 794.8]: 0.052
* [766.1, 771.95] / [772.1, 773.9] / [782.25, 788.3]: 0.078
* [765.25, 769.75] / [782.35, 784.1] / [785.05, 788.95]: 0.027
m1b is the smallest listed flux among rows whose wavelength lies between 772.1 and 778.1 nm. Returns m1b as 16.93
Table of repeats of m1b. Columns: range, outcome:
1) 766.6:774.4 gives 21.91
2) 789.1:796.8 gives 23.45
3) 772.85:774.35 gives 23.86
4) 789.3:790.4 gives 24.94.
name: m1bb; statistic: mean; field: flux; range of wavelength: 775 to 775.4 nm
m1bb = 27.6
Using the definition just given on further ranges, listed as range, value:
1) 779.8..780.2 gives 27.8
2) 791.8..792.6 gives 26.2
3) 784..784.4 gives 27.2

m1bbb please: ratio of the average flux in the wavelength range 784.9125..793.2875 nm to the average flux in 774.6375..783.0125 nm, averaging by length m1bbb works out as 1.08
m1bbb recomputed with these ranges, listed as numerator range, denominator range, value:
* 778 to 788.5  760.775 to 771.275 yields 0.93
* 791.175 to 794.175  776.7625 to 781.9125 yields 1.11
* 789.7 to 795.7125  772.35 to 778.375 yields 1.05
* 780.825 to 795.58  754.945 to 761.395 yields 0.96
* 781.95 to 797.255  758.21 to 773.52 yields 0.97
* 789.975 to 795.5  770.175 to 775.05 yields 0.96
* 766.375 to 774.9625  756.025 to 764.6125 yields 1.03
